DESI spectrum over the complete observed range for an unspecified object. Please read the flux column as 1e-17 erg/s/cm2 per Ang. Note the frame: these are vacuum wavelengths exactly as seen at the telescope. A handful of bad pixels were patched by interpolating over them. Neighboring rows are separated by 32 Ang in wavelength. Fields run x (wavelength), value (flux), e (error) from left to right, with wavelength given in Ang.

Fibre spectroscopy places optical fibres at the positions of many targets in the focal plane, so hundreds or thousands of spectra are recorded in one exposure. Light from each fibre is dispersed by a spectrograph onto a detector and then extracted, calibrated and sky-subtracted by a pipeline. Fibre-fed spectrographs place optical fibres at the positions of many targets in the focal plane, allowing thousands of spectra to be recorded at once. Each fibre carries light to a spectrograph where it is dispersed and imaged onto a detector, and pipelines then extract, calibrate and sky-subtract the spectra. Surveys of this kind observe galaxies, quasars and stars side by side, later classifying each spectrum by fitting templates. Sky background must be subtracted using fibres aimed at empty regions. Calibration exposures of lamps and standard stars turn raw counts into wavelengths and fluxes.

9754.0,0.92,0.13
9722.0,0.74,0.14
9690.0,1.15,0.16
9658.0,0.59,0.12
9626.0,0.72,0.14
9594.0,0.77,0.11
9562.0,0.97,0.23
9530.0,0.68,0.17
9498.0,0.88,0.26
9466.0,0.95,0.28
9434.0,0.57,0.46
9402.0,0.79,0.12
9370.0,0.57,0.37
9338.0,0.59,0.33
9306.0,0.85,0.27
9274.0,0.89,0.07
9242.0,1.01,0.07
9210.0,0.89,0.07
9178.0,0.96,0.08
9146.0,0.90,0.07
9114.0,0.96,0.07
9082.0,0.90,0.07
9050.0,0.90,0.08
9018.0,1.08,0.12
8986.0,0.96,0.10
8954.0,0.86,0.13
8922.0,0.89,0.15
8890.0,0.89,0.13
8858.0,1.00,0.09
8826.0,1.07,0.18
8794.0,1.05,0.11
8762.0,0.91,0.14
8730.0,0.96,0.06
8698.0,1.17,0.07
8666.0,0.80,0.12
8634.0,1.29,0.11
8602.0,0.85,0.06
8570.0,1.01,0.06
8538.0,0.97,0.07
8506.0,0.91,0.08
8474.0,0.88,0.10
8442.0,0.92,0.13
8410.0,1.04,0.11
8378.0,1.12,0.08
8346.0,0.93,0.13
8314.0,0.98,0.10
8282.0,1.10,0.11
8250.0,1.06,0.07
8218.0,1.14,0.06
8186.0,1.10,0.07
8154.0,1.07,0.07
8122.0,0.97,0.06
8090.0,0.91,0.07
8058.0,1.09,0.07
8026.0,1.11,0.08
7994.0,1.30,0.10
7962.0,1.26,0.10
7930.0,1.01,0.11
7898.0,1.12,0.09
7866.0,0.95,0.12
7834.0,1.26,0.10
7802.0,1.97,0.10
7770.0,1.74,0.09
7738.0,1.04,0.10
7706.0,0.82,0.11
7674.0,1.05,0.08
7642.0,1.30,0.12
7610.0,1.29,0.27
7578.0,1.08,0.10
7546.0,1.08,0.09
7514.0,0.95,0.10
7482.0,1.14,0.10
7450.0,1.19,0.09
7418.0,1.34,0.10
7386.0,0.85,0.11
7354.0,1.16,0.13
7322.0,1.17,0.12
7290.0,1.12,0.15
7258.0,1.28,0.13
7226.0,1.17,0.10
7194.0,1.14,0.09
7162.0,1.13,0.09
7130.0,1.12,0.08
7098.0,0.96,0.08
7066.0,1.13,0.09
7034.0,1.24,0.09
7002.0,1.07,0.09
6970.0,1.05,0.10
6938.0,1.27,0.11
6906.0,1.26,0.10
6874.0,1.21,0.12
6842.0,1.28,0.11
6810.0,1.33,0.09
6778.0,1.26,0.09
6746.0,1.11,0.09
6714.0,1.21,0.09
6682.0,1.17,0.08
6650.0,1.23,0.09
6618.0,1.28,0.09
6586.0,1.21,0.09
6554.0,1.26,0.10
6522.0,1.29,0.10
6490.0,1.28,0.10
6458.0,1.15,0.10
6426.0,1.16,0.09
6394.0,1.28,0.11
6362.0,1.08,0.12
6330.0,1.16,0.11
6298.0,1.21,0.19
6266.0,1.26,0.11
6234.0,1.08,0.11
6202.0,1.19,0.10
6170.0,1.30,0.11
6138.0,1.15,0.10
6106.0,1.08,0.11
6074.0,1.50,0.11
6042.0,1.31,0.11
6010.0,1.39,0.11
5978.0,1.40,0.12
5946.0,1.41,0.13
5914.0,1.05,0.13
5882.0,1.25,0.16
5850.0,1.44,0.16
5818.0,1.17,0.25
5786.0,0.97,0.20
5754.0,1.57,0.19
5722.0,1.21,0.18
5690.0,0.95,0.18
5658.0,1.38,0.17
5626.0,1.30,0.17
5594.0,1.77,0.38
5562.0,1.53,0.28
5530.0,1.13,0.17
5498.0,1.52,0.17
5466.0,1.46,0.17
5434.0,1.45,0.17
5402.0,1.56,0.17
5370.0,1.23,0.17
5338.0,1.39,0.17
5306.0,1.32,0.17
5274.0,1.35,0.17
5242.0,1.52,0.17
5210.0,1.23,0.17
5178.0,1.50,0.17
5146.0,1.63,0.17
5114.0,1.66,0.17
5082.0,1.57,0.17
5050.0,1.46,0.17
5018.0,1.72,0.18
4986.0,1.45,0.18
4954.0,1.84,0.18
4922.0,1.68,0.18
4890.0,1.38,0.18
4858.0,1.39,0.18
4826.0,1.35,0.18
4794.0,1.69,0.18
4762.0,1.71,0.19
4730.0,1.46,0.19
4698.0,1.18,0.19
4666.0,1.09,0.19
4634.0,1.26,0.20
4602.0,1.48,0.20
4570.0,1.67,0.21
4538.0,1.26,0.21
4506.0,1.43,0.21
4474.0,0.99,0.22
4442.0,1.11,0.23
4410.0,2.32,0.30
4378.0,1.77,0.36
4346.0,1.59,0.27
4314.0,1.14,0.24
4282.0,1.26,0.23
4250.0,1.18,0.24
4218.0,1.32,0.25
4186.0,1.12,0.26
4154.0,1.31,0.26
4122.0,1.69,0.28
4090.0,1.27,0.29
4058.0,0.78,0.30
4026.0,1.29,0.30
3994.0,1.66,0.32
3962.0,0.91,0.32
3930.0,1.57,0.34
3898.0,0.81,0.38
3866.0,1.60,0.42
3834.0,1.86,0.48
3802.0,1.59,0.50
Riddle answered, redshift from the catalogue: 0.19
